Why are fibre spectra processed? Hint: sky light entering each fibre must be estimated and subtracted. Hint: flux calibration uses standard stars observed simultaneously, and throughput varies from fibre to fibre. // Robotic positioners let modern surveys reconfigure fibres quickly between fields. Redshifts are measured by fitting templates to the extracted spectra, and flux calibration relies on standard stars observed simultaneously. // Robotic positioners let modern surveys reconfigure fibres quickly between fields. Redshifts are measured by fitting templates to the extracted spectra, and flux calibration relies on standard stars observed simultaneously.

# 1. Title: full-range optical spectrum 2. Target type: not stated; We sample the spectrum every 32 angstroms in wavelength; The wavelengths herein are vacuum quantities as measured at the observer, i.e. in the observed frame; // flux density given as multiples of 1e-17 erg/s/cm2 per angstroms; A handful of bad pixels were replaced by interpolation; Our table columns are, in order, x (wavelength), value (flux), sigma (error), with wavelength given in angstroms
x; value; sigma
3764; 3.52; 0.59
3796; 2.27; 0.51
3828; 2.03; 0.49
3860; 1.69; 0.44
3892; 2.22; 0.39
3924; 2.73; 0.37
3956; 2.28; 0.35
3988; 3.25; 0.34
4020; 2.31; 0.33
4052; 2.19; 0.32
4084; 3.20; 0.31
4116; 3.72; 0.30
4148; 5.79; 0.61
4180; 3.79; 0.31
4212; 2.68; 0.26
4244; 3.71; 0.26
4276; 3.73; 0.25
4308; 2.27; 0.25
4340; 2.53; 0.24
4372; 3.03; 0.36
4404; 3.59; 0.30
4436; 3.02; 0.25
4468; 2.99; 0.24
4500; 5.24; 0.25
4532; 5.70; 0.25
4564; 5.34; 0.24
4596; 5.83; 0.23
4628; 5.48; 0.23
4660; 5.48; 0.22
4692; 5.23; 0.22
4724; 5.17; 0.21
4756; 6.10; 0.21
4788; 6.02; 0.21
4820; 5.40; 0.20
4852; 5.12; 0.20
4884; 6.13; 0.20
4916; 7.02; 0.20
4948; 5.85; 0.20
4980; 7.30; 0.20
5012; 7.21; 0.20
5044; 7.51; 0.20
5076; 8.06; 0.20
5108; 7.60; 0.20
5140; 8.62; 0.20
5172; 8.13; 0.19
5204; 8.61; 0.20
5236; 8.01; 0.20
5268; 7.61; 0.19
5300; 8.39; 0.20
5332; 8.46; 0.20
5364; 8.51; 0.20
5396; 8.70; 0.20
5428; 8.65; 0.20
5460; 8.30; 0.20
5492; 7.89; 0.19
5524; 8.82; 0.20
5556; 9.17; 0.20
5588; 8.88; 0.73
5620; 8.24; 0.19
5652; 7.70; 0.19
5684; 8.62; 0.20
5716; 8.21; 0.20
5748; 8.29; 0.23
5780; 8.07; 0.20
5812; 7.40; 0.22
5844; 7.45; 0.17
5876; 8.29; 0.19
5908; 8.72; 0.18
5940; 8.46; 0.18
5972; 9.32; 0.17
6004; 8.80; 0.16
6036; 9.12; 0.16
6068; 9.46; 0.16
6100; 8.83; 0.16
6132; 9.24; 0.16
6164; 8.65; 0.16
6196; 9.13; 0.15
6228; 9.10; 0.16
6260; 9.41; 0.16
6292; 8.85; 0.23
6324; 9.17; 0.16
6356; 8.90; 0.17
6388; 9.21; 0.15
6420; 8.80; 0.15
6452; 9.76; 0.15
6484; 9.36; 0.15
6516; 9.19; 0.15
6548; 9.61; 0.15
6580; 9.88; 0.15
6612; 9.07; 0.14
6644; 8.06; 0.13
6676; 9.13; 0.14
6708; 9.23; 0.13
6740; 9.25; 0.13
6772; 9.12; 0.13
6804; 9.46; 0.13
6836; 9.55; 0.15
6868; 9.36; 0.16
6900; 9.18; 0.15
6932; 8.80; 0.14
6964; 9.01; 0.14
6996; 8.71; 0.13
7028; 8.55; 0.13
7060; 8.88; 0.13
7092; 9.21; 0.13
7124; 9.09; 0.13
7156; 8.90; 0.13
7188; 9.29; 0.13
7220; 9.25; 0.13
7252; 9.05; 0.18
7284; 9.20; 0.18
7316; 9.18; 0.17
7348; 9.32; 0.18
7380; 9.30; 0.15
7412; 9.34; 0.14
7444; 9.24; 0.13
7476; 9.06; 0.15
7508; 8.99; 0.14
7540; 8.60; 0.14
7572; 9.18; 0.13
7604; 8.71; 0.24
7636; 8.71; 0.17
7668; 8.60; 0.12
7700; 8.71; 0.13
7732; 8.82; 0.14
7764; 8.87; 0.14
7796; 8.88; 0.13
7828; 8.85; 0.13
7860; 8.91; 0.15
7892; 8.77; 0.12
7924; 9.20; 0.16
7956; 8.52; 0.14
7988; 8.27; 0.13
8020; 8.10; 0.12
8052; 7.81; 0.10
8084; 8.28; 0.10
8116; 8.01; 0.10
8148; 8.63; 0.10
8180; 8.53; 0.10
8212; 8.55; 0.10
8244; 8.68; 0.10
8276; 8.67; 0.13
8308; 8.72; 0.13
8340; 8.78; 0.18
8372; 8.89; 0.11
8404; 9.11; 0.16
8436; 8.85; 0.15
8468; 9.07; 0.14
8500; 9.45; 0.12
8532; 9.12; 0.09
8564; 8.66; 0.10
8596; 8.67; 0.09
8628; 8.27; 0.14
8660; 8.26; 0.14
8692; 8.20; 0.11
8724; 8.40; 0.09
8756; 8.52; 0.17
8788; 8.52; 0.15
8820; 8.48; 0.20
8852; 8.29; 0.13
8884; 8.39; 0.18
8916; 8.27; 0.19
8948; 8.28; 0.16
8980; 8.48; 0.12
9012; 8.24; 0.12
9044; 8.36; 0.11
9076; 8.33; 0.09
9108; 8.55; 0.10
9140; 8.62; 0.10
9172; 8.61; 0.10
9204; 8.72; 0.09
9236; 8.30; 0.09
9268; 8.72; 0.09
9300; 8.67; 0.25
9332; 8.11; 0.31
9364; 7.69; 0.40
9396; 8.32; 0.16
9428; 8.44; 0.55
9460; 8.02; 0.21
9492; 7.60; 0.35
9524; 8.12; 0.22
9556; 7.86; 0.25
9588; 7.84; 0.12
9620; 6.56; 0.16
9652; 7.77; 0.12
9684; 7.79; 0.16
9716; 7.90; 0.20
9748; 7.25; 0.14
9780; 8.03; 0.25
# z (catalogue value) 0.13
